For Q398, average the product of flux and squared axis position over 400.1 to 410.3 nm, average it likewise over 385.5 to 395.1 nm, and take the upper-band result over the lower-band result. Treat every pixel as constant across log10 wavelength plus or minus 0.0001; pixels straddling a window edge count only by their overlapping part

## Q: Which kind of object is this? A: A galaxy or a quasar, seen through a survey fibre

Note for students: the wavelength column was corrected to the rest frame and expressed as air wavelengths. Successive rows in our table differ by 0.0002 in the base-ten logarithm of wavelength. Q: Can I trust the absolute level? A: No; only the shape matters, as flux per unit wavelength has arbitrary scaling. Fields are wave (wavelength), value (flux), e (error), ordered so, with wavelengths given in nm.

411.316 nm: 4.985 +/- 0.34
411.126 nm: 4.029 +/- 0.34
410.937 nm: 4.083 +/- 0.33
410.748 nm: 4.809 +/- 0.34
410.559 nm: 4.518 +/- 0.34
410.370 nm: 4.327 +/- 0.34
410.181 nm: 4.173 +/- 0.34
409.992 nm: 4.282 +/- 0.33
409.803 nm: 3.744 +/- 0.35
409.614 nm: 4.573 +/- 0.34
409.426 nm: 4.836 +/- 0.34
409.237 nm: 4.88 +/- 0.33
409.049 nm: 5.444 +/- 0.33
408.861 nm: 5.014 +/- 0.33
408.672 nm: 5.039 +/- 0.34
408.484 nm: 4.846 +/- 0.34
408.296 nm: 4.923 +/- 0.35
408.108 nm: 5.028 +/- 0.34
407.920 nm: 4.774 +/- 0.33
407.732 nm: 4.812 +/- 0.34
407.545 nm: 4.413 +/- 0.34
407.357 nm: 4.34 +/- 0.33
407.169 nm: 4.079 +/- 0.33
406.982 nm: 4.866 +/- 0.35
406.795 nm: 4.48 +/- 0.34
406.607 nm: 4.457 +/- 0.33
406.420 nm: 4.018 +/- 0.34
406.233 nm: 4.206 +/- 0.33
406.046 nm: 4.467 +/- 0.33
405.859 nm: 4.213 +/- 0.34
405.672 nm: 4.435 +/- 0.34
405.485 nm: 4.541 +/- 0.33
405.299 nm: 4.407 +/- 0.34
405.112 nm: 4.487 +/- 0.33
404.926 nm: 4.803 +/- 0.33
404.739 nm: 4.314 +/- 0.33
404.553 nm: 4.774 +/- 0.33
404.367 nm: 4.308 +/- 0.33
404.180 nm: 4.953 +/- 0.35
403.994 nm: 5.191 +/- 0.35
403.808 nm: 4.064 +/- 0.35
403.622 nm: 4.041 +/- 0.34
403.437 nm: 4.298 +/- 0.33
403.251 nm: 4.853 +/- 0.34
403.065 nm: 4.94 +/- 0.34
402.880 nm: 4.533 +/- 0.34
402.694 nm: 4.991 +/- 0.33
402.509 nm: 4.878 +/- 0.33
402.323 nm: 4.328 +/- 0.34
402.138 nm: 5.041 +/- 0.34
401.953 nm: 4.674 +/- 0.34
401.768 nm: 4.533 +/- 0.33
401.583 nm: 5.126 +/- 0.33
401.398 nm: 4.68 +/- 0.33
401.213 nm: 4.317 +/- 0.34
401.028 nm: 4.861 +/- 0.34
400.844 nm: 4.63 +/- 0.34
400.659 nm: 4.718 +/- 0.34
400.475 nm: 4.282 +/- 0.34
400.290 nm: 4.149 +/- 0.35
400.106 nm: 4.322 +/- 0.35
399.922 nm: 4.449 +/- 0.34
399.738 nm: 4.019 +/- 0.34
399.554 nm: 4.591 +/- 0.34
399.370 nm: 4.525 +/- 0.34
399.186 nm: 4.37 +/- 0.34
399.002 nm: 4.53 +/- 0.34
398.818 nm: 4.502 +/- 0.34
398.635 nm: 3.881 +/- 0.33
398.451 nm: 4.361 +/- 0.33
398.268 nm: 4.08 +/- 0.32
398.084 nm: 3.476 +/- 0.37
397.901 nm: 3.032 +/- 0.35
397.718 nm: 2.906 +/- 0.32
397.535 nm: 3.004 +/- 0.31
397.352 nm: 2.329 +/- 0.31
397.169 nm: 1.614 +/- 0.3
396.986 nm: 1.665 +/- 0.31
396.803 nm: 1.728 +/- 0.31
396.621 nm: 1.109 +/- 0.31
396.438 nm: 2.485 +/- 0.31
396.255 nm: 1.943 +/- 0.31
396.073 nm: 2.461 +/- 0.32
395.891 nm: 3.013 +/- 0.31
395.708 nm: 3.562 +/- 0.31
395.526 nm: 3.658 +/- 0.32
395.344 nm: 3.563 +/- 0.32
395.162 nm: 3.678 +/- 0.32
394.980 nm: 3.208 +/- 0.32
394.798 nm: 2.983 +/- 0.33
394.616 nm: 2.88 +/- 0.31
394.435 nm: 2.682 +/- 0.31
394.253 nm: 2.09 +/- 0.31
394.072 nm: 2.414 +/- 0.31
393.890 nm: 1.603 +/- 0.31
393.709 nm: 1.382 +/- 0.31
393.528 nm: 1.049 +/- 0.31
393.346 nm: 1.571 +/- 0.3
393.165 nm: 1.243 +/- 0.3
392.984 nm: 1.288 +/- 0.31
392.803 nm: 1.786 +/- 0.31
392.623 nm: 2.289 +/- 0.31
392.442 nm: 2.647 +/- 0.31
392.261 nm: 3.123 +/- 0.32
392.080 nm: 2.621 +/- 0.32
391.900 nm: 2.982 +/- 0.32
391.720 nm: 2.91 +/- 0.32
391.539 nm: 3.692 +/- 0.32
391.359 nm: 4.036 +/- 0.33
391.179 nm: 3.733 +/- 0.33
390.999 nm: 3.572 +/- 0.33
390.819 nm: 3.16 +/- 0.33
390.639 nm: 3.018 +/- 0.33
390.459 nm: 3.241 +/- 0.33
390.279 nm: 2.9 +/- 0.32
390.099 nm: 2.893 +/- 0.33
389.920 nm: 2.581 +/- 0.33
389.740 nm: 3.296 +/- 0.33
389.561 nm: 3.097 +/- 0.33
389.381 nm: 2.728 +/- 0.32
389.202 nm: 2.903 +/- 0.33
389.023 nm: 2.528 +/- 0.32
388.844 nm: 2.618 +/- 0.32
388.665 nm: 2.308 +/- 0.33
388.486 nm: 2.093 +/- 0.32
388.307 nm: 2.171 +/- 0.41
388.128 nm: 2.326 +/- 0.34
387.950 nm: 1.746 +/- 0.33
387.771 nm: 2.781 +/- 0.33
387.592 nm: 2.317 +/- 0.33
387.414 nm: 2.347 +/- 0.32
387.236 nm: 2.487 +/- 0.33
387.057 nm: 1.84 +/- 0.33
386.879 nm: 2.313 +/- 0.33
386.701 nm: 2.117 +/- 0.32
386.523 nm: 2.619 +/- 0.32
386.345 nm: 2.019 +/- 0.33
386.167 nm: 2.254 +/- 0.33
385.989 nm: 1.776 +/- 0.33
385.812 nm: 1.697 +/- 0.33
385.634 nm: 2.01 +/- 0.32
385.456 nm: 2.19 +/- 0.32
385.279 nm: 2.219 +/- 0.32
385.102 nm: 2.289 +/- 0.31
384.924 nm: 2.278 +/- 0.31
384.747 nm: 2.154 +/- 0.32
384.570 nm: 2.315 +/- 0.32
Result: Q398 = 1.98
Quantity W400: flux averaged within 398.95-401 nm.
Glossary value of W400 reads 4.43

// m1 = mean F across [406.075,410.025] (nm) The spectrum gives 4.62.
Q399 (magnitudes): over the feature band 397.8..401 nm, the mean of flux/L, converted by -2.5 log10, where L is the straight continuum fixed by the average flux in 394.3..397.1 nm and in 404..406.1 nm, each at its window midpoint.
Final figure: -0.23 mag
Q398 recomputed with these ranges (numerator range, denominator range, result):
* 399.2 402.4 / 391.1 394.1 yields 2.00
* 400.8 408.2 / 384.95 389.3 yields 2.22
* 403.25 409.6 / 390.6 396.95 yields 1.89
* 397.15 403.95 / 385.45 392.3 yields 1.70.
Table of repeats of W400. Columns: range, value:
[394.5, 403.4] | 3.79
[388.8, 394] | 2.64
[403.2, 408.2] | 4.5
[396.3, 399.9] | 3.28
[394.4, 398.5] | 2.83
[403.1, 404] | 4.45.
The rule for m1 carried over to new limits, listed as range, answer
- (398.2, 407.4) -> 4.5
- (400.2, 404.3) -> 4.64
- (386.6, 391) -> 2.6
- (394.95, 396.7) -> 2.87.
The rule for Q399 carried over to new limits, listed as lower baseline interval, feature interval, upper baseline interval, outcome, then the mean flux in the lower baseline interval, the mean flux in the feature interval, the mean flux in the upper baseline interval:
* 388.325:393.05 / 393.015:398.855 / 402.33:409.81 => 0.302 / 2.85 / 2.63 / 4.61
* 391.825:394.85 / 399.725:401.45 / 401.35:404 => -0.091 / 2.14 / 4.46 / 4.66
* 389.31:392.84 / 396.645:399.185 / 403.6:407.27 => 0.185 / 3.03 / 3.15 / 4.46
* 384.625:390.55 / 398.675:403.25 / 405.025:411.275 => -0.206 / 2.4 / 4.58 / 4.54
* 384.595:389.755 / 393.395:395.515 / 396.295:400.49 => 0.204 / 2.32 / 2.53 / 3.42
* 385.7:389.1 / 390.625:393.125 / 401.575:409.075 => -0.031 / 2.23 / 2.88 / 4.62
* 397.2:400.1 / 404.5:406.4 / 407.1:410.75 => -0.018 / 3.84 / 4.44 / 4.64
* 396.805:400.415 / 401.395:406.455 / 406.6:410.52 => -0.105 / 3.63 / 4.58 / 4.64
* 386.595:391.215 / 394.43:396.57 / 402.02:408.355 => 0.146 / 2.65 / 2.99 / 4.56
